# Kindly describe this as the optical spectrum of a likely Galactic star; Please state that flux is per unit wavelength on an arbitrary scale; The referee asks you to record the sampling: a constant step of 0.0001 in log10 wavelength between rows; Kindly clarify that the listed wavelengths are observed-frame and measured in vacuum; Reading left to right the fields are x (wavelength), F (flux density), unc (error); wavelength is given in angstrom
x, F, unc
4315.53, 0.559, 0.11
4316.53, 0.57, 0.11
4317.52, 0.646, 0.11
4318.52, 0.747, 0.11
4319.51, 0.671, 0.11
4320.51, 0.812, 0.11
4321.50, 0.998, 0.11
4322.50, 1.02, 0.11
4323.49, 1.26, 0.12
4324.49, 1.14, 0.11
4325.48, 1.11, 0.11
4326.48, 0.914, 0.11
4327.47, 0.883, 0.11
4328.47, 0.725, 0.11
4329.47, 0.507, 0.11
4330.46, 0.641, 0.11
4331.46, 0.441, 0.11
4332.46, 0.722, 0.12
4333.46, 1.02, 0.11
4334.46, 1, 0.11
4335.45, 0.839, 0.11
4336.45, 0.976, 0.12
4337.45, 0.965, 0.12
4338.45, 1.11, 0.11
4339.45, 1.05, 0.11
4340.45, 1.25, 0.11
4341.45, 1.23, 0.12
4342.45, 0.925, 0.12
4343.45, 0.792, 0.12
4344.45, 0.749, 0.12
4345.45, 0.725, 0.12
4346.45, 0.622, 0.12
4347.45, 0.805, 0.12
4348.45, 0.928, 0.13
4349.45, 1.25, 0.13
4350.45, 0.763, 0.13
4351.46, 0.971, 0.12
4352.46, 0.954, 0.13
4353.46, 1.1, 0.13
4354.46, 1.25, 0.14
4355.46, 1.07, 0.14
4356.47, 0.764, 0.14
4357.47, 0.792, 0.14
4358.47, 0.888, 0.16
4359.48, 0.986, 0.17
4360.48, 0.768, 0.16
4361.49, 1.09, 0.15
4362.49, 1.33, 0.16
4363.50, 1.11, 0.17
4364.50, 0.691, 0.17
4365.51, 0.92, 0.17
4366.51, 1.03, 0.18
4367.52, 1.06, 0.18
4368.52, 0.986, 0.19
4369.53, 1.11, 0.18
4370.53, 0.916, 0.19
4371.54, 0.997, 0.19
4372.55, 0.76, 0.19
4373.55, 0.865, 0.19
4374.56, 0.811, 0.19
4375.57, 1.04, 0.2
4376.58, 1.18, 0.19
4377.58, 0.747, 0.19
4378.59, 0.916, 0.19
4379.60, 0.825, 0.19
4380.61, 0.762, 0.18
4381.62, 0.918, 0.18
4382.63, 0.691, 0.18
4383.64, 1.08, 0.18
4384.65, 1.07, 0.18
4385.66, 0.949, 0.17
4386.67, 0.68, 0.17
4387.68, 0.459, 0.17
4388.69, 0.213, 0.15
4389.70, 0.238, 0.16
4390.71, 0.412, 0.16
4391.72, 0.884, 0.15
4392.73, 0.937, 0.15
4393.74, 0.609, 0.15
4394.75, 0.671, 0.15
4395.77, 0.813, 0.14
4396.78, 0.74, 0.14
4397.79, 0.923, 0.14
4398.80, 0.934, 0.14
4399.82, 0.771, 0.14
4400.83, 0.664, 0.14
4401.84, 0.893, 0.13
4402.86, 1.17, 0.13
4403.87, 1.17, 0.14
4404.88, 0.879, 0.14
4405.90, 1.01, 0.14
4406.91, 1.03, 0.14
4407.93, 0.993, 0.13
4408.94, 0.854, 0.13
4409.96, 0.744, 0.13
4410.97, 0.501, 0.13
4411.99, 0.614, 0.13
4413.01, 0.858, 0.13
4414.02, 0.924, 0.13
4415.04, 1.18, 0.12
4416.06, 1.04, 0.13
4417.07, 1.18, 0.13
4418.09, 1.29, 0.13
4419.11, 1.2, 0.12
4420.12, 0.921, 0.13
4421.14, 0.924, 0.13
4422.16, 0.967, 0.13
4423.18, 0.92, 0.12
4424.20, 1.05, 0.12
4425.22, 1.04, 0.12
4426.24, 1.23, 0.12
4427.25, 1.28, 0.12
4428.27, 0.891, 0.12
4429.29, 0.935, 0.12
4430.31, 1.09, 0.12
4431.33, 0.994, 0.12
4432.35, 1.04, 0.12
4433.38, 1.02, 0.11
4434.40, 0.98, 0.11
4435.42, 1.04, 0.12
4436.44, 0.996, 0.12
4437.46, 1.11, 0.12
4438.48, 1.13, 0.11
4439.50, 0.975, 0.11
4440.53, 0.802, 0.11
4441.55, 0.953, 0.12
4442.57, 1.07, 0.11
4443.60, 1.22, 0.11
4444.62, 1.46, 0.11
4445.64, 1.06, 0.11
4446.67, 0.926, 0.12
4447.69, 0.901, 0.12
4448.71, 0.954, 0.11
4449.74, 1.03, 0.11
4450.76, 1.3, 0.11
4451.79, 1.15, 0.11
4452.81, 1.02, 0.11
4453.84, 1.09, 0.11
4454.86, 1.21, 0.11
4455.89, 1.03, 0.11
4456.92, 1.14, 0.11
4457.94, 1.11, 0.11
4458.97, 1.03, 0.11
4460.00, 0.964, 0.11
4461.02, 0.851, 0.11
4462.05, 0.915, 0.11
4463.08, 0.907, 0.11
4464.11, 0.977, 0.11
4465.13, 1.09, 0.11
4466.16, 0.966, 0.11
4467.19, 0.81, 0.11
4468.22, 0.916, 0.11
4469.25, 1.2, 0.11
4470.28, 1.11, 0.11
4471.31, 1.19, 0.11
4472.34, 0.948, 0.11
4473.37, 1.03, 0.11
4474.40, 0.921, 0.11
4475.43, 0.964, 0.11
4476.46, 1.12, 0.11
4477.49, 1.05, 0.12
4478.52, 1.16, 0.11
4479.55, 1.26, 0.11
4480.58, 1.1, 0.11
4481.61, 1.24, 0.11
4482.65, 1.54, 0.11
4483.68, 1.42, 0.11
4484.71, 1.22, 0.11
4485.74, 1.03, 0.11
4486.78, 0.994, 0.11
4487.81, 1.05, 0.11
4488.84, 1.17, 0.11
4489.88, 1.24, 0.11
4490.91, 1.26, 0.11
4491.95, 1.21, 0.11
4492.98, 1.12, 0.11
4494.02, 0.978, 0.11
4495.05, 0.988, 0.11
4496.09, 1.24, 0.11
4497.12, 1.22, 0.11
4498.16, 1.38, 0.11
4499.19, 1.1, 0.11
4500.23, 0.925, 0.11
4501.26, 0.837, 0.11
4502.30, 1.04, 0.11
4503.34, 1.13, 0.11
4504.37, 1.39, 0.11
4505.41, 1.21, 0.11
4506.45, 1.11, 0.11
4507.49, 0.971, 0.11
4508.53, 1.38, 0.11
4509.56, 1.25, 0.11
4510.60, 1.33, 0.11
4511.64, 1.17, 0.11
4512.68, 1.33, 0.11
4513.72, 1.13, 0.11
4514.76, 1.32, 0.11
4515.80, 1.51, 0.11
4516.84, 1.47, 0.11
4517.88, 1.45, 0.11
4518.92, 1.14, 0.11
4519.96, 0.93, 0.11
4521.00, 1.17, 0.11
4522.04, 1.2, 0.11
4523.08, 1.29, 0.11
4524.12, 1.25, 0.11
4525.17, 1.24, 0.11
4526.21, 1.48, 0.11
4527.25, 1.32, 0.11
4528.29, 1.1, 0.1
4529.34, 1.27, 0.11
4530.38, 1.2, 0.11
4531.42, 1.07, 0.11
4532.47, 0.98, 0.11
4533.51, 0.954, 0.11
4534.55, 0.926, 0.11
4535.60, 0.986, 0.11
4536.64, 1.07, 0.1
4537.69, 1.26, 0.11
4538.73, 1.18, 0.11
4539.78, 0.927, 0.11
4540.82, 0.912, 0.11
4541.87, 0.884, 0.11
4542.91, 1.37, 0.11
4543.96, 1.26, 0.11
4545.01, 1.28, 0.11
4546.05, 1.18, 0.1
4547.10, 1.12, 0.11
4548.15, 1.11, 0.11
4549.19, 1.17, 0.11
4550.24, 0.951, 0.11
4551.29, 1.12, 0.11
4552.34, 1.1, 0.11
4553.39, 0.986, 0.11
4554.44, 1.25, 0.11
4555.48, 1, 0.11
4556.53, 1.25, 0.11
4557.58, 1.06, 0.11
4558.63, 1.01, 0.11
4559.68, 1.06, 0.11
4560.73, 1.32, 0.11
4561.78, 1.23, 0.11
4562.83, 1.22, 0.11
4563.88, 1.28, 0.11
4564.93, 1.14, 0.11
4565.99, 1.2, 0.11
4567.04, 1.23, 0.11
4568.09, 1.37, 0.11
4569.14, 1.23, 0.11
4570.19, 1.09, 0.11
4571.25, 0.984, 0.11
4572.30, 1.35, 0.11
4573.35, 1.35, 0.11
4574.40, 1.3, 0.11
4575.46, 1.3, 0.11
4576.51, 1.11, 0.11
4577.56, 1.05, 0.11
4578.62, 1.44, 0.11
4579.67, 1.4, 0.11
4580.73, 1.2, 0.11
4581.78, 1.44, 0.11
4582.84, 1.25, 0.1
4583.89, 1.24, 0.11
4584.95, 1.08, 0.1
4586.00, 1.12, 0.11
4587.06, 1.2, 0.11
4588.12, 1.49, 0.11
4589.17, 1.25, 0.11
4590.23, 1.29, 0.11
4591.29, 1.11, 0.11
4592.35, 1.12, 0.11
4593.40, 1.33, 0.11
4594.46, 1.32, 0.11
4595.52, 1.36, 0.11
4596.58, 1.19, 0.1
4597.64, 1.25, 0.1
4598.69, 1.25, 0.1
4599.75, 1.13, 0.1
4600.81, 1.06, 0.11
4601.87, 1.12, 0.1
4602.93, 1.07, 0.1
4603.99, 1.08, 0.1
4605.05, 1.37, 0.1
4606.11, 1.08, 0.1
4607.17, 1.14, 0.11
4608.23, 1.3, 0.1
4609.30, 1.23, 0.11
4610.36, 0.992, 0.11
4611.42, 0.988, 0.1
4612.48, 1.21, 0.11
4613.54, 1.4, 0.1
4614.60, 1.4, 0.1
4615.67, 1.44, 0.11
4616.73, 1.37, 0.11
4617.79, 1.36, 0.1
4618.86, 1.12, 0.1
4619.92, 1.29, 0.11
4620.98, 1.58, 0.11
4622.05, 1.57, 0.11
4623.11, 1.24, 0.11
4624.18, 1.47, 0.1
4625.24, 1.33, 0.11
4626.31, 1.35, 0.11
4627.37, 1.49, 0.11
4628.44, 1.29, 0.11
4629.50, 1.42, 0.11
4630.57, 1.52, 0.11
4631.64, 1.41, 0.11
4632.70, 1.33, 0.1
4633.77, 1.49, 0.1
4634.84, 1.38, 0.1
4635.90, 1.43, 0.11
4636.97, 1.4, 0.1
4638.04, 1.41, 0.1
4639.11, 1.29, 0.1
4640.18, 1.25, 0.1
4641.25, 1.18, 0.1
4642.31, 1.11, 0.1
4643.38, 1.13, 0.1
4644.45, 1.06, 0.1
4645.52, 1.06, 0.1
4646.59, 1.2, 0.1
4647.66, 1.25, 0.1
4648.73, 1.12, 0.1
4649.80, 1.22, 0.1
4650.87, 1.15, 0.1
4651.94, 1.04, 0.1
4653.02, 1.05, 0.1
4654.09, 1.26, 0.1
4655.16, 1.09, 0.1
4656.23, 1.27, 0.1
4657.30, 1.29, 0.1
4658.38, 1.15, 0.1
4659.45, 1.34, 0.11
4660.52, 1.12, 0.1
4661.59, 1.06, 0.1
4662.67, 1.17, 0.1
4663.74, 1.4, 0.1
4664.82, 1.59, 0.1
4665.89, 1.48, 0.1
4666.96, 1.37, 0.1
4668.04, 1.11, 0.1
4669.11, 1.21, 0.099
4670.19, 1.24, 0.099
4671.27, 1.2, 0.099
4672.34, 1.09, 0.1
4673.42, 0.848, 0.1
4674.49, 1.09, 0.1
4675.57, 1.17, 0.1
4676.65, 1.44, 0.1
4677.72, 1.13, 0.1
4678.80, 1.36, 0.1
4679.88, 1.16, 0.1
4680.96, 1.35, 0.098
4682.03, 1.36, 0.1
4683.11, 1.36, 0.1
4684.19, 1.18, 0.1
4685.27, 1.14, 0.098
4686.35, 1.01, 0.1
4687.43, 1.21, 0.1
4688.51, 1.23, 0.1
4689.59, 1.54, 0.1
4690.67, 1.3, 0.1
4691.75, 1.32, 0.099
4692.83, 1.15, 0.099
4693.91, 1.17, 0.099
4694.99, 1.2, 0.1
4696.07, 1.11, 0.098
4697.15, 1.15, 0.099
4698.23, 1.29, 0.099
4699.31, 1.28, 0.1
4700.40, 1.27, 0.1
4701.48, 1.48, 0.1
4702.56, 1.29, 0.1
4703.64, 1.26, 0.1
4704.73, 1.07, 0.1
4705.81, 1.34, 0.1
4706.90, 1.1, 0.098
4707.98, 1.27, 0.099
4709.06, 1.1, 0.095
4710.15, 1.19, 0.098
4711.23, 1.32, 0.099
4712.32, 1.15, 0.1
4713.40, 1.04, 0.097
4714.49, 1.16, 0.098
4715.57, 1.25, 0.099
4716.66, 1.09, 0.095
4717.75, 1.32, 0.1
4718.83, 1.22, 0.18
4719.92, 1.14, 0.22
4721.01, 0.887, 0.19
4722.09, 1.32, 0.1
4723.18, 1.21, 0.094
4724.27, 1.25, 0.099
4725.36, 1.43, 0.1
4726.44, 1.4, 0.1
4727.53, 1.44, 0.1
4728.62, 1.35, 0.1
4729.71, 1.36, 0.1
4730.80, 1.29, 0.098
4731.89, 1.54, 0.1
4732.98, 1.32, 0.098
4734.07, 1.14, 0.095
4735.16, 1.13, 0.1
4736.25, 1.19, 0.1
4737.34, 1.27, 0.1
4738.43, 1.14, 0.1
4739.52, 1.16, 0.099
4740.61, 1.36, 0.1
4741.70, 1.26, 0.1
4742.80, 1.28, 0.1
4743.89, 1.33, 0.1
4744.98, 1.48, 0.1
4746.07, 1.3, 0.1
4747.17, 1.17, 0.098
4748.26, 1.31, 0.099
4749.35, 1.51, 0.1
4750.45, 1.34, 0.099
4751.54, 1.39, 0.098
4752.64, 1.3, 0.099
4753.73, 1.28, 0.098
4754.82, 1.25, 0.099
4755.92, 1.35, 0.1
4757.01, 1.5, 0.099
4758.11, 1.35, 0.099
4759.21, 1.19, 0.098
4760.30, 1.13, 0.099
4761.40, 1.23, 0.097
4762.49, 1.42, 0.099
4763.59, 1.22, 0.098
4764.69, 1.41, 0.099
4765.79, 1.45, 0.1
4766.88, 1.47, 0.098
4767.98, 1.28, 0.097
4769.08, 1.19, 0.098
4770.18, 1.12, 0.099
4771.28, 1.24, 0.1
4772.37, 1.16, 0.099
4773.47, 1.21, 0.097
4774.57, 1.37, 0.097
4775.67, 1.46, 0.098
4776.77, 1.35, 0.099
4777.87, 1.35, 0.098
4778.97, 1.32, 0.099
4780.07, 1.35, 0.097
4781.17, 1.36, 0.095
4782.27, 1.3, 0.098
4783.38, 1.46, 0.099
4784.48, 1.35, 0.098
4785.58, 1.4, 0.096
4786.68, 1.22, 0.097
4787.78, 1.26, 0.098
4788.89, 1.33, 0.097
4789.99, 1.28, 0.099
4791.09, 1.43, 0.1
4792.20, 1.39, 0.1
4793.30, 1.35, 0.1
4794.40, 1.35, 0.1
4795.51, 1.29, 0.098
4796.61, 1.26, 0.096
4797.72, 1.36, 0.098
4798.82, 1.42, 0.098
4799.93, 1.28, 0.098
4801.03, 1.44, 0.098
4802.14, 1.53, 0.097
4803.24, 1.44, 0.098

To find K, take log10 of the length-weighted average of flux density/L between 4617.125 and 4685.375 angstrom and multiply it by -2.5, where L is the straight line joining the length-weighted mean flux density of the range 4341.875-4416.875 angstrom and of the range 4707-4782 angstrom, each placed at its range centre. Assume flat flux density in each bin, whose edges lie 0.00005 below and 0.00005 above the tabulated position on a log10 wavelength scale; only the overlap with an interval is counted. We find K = -0.08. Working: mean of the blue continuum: 0.877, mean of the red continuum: 1.28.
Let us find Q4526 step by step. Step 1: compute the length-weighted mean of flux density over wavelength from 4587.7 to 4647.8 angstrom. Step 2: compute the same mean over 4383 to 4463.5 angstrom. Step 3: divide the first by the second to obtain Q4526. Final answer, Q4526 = 1.34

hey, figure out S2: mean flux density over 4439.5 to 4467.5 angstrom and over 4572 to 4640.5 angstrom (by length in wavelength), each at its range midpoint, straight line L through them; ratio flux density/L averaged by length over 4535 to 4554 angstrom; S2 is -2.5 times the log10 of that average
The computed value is 0.08 mag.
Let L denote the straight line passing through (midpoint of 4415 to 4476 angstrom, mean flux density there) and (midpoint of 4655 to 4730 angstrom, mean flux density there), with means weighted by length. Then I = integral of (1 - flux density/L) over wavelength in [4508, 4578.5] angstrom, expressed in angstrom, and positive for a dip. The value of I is -4.0 angstrom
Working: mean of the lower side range 1.04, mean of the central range 1.18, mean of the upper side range 1.24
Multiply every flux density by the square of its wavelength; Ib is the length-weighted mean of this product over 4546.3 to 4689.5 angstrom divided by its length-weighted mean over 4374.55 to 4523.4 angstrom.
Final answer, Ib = 1.29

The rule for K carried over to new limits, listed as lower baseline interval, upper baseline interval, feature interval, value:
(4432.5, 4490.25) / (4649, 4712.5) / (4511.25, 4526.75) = -0.15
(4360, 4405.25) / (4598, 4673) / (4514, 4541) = -0.09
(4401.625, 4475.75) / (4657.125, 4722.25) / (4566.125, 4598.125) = -0.10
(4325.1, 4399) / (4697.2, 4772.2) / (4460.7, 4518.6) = -0.13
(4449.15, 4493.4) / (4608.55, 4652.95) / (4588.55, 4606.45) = 0.04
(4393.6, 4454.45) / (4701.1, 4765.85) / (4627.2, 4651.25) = -0.09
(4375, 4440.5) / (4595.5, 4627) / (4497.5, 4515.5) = -0.10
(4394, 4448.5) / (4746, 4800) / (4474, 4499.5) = -0.12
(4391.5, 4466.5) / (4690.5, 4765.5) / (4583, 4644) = -0.11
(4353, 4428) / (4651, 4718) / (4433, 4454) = -0.10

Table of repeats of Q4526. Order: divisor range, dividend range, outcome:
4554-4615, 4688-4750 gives 1.04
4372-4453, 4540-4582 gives 1.27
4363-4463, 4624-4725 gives 1.31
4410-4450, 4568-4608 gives 1.21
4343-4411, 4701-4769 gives 1.46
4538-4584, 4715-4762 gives 1.09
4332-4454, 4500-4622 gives 1.27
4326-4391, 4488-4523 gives 1.35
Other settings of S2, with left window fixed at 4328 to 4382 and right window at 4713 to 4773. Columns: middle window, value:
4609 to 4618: -0.094 mag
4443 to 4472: -0.042 mag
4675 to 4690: -0.029 mag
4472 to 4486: -0.113 mag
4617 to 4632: -0.186 mag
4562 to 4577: -0.099 mag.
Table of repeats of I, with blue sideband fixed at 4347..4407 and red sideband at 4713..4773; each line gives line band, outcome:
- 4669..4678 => 0.4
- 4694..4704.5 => -0.1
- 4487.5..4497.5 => -1.4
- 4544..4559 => -0.6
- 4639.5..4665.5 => -0.2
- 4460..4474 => -0.1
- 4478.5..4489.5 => -2.2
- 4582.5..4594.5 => -1.3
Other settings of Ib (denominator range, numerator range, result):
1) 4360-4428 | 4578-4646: 1.56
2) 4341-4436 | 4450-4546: 1.31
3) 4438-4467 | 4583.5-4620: 1.25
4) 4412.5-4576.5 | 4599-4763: 1.21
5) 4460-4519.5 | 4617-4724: 1.18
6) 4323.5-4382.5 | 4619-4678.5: 1.56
